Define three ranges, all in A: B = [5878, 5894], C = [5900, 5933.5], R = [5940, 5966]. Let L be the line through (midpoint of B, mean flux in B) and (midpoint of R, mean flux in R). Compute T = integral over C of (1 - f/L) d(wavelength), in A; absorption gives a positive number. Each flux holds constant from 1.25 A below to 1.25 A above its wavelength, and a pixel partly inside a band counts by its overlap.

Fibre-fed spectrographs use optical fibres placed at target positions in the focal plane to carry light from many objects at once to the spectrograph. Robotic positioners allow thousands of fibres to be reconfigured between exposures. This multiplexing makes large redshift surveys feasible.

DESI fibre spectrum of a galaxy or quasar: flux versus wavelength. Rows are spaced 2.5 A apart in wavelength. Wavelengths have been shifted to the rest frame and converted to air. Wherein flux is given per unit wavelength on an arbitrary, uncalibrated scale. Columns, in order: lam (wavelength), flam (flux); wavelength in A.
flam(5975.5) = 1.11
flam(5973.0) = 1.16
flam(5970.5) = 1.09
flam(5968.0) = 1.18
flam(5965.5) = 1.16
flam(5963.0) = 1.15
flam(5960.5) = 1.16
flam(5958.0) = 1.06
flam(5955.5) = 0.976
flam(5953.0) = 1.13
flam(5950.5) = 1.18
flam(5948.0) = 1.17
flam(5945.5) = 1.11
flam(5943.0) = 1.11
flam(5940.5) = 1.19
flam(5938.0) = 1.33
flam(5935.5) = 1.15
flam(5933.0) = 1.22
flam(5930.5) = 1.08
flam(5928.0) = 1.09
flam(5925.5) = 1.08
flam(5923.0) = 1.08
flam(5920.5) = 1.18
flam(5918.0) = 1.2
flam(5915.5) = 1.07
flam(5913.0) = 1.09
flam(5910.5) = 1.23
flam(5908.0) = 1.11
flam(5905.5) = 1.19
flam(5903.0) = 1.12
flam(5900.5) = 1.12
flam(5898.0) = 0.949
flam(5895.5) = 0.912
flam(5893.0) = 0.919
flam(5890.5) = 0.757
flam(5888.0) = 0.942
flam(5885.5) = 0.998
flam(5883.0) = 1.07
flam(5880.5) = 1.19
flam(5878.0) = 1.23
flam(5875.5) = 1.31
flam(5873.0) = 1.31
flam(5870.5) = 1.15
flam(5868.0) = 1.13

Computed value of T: -2.4 A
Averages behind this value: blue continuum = 1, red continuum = 1.12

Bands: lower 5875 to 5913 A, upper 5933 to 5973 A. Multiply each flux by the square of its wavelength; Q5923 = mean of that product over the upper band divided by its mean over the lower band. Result 1.10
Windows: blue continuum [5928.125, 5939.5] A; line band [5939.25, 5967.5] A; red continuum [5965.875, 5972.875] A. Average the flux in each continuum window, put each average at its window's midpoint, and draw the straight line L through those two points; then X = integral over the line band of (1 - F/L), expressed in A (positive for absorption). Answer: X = 0.8 A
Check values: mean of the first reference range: 1.18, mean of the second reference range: 1.14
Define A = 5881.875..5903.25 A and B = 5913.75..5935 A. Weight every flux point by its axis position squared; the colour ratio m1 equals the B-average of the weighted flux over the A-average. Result 1.2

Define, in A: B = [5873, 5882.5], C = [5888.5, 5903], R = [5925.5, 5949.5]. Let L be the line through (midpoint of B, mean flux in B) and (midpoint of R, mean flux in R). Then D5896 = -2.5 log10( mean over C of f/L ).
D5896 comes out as 0.27 mag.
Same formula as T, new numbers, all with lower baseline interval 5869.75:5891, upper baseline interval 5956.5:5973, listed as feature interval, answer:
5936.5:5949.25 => -0.6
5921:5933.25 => 0.2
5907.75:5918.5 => -0.1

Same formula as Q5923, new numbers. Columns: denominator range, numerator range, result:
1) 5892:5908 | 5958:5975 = 1.12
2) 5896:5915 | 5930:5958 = 1.05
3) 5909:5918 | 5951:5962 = 0.97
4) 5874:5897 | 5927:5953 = 1.14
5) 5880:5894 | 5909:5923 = 1.20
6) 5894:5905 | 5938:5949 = 1.14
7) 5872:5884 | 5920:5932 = 0.91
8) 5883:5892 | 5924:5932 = 1.19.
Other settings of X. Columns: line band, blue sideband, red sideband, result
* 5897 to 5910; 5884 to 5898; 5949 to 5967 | -2.1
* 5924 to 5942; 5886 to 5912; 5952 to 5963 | -1.7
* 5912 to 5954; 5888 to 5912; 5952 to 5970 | -2.7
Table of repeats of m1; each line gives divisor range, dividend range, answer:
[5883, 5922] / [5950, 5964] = 1.07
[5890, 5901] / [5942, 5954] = 1.25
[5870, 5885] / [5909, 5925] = 0.96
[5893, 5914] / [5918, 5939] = 1.08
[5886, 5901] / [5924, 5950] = 1.26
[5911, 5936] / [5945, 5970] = 1.01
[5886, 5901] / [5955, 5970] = 1.24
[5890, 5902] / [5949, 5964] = 1.20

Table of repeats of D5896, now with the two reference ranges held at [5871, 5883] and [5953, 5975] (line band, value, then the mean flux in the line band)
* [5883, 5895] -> 0.30 mag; 0.922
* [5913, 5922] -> 0.04 mag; 1.14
